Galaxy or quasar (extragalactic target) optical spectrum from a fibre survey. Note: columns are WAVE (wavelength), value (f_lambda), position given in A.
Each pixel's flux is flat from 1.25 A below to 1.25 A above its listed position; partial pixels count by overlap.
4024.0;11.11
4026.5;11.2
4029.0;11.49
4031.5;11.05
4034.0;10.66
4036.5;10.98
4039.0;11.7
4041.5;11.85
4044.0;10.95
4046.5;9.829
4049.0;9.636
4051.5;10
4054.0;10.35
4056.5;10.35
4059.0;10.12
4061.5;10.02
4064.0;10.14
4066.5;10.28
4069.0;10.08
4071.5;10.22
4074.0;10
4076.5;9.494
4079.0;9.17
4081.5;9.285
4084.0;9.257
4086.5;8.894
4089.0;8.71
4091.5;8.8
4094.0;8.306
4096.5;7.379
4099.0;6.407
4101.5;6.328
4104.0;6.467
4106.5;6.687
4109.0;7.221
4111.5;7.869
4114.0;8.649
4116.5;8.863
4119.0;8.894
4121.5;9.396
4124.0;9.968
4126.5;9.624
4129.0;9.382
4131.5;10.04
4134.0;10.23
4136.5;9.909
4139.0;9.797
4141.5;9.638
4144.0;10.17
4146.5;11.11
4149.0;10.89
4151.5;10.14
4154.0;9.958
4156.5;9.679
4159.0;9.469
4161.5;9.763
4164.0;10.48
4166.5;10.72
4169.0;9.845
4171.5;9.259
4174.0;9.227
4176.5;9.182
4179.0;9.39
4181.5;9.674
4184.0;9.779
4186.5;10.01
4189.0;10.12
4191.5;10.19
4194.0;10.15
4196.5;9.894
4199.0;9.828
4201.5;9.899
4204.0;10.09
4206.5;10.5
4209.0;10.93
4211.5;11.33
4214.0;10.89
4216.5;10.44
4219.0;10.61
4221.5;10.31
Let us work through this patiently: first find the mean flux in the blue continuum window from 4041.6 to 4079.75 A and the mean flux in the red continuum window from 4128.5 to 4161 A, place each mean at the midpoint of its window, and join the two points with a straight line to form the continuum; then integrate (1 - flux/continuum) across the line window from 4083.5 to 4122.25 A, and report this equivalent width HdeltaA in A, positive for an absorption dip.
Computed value 8.1 A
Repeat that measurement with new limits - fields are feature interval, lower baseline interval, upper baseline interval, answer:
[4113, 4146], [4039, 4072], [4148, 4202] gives 1.4 A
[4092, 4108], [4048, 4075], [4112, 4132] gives 4.3 A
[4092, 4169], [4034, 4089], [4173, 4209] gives 6.7 A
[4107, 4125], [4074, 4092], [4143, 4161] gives 2.0 A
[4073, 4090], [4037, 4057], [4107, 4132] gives 0.9 A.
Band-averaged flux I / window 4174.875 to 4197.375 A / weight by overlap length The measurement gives 9.81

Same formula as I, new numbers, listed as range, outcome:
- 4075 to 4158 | 8.99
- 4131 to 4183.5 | 9.93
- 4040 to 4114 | 9.11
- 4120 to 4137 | 9.77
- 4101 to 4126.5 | 8.16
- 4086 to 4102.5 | 7.81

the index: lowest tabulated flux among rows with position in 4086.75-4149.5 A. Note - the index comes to 6.328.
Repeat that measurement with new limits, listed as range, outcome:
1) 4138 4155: 9.638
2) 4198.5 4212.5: 9.828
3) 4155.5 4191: 9.182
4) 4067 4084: 9.17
